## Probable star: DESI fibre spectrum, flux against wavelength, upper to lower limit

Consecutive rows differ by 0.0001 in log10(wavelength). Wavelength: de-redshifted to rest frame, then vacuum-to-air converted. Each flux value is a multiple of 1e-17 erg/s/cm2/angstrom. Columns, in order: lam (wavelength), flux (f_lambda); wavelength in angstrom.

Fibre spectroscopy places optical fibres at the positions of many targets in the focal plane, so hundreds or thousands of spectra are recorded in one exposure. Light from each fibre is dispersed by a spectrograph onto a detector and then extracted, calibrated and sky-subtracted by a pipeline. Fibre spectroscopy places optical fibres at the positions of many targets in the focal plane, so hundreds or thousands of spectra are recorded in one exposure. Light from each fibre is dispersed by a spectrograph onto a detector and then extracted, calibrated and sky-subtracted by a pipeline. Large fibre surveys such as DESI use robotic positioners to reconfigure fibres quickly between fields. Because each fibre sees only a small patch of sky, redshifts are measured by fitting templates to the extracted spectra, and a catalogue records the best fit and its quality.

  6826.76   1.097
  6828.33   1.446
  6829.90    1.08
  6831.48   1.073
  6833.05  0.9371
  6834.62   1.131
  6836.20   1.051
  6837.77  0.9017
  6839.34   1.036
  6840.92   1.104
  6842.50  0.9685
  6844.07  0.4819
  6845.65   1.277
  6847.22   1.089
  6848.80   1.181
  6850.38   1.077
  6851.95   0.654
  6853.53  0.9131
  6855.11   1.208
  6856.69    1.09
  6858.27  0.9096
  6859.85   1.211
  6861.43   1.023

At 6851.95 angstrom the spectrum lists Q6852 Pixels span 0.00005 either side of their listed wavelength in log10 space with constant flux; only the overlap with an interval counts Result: 0.654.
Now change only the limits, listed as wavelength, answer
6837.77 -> 0.9017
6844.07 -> 0.4819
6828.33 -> 1.446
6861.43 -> 1.023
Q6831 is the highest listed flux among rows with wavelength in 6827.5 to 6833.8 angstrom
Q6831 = 1.446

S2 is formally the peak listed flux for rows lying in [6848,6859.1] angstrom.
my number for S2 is 1.208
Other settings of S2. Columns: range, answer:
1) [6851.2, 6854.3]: 0.9131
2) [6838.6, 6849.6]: 1.277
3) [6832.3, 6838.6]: 1.131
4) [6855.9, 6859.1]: 1.09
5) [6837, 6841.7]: 1.104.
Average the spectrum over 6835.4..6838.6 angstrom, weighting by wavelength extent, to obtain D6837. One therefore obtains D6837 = 0.978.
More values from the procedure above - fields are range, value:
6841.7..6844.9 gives 0.732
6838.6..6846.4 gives 0.971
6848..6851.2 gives 1.12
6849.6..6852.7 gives 0.87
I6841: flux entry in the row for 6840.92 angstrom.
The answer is 1.104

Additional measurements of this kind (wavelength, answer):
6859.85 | 1.211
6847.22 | 1.089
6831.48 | 1.073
